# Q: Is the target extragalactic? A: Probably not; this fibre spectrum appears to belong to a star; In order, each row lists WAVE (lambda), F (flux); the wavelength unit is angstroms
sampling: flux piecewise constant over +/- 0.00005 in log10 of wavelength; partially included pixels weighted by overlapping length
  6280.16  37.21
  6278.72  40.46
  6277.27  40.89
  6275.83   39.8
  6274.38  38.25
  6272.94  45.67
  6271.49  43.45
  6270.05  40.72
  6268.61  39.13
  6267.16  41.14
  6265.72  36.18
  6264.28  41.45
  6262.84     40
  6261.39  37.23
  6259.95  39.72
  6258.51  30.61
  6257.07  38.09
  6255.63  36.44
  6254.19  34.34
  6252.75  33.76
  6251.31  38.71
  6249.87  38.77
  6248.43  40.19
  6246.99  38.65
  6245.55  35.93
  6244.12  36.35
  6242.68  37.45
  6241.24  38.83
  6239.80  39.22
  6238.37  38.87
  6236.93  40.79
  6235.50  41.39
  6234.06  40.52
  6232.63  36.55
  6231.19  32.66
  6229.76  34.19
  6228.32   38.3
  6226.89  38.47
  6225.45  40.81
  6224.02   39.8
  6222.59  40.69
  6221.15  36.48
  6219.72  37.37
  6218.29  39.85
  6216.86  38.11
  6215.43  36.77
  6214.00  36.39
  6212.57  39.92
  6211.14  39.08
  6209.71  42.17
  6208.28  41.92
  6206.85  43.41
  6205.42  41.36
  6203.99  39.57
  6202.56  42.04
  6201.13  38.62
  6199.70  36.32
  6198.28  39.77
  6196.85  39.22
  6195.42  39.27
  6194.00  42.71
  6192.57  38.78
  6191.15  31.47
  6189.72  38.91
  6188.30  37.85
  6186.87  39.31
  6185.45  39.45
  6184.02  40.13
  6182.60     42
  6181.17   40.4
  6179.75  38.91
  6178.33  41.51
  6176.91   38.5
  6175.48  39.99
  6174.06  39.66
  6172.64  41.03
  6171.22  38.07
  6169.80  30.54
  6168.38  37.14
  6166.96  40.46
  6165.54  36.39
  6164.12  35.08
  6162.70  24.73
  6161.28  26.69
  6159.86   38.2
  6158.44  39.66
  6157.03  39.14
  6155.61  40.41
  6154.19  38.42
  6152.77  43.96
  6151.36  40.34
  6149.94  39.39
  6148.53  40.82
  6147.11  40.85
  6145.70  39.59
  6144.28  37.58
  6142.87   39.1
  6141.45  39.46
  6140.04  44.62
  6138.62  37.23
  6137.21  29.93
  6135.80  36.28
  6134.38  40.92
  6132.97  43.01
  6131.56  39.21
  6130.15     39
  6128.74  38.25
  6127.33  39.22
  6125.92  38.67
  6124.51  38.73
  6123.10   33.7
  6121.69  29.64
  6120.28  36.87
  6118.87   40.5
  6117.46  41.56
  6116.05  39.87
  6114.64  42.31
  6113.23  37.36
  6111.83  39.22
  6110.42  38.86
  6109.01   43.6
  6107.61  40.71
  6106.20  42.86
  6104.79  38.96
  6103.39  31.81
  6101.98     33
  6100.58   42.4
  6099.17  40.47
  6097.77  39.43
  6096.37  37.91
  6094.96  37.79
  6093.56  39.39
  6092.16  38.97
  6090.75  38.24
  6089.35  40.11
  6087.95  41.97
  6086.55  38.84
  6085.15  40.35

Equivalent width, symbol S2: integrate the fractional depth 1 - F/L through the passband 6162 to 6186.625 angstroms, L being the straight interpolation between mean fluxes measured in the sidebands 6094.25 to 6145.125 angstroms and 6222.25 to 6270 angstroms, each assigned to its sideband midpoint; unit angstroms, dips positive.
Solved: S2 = 0.29 angstroms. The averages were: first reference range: 38.6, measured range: 37.9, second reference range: 38.1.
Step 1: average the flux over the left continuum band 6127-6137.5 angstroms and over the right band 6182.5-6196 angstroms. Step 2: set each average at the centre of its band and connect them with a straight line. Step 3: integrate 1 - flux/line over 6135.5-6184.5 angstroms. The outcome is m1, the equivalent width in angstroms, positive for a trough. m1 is 0.65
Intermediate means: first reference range 38.5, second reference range 38.9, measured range 38.2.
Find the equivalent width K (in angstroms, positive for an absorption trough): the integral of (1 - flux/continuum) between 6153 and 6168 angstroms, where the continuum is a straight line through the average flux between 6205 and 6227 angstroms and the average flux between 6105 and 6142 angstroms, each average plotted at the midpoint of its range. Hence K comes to 1.1 angstroms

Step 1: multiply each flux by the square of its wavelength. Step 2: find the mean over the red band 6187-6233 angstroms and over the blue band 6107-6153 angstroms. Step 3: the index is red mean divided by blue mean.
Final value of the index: 1.0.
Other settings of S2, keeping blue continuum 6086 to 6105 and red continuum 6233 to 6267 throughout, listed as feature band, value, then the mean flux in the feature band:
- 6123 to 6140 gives 0.1 angstroms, 38.3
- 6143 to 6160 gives -0.7 angstroms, 39.9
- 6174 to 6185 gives -0.5 angstroms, 40.1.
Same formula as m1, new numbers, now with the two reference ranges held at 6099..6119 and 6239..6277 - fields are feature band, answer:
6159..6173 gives 1.6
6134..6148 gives 0.3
